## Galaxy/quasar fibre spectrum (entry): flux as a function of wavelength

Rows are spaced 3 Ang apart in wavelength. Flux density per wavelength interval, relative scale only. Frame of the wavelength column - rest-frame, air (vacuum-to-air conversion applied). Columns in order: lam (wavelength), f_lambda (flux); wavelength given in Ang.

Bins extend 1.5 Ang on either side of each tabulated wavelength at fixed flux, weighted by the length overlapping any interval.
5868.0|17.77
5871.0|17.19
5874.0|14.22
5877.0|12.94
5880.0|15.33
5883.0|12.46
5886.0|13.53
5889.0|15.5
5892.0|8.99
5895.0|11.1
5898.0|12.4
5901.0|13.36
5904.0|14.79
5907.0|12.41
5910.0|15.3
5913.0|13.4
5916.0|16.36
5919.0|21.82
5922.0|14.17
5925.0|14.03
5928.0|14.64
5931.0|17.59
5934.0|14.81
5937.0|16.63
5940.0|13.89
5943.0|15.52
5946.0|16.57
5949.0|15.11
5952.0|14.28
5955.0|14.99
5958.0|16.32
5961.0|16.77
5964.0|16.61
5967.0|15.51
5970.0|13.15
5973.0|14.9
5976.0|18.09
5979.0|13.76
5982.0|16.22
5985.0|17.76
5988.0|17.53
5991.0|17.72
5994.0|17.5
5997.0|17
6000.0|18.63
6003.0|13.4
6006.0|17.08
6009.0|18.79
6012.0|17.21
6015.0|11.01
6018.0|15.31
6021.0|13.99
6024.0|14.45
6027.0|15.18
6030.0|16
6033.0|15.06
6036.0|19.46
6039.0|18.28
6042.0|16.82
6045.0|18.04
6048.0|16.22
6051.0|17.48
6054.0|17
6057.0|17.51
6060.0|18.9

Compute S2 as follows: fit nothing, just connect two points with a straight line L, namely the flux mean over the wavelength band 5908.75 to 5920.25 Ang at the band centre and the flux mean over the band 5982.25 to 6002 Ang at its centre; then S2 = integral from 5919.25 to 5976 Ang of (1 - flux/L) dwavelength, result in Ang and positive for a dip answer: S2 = 4.9 Ang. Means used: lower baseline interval 16.6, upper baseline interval 17.5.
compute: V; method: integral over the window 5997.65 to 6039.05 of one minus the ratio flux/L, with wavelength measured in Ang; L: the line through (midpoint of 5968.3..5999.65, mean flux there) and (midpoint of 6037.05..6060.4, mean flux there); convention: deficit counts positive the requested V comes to 2.6 Ang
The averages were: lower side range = 16.4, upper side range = 17.5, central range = 15.9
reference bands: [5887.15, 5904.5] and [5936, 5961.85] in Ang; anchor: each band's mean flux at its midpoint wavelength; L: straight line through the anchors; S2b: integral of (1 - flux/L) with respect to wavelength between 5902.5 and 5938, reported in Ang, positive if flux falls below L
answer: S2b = -3.9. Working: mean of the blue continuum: 12.6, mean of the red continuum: 15.5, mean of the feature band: 15.5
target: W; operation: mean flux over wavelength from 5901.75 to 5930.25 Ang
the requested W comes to 15.2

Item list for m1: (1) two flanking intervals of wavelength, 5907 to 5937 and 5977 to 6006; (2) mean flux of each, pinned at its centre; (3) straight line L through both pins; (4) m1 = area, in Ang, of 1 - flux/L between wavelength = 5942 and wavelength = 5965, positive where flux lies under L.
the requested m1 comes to 0.51 Ang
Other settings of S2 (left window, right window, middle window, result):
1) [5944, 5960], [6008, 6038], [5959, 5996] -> -1.8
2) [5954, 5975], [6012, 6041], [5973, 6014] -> -3.4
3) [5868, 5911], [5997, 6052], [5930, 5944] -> -1.0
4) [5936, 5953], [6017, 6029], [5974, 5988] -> -1.4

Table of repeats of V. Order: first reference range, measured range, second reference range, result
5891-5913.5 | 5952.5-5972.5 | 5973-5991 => 0.3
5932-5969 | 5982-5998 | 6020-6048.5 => -1.4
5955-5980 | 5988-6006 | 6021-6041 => -1.1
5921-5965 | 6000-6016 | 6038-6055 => 0.6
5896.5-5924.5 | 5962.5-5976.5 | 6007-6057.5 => 0.1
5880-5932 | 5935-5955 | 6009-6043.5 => -0.7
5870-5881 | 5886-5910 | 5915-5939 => 4.0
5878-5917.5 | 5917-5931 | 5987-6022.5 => -2.2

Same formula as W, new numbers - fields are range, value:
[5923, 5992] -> 15.7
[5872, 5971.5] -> 14.7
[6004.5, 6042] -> 16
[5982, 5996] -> 17.5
